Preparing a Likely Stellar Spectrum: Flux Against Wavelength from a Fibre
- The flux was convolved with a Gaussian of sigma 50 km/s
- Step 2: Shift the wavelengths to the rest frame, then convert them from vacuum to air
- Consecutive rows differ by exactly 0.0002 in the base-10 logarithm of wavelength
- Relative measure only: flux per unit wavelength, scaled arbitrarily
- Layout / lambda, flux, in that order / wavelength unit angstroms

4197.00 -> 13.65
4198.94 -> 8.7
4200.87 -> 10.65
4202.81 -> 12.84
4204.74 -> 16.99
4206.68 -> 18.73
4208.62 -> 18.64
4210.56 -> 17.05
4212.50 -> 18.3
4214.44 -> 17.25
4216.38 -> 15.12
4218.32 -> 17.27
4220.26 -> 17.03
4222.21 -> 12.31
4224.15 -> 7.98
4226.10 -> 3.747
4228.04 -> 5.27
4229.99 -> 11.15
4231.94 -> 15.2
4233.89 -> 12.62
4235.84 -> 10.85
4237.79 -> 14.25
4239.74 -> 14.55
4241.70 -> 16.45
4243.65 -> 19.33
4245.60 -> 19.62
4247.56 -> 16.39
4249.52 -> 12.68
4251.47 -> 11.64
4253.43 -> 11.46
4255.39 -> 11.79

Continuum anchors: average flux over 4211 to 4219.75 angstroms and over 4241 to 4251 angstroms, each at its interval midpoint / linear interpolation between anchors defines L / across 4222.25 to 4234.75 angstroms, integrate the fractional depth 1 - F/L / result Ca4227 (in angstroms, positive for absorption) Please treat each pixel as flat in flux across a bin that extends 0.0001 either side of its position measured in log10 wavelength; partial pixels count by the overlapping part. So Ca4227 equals 5.4 angstroms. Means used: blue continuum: 17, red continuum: 16.7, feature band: 9.52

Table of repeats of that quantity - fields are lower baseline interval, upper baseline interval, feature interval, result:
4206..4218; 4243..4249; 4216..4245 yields 7.88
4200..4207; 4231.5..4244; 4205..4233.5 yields 1.03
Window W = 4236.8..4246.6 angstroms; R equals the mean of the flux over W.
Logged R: 16.8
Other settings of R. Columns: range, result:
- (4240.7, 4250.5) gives 16.9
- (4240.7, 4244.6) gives 17.9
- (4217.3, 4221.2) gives 17.1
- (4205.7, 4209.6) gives 18.6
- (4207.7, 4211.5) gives 17.8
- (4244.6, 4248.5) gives 18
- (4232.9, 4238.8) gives 12.6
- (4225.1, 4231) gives 6.78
